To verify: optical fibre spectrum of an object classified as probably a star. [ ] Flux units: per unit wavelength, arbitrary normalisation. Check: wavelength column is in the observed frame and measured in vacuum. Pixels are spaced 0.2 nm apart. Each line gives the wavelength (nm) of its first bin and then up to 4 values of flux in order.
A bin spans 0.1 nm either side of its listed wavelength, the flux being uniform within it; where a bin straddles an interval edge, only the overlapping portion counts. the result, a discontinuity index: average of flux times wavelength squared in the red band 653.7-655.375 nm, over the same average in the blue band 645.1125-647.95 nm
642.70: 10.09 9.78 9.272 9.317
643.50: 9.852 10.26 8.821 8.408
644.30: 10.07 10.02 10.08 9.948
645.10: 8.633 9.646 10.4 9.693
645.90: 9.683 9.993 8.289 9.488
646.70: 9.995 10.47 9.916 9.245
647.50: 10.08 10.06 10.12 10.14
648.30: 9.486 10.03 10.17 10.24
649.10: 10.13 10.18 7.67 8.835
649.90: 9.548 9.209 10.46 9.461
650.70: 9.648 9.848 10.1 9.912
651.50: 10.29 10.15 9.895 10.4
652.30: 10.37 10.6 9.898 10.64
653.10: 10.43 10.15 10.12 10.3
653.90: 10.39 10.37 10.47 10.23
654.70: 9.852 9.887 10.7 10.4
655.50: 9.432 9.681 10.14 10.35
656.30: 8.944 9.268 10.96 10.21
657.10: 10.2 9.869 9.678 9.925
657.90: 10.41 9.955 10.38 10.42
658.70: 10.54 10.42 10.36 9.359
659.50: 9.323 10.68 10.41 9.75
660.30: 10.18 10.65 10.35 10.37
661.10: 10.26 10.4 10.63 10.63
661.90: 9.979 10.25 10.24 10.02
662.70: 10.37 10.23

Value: 1.08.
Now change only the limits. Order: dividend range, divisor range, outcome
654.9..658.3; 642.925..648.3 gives 1.07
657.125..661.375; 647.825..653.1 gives 1.05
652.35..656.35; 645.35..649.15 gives 1.05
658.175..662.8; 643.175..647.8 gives 1.11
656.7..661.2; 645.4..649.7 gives 1.08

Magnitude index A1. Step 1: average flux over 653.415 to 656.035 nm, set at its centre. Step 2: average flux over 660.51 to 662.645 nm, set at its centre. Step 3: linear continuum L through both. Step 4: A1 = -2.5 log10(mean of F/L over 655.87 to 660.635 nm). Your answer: 0.02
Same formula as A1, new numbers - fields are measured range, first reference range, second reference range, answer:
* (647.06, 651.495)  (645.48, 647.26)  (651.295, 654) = 0.02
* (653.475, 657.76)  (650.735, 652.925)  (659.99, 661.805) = 0.02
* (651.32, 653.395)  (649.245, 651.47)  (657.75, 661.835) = -0.06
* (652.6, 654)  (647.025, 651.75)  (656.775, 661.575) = -0.03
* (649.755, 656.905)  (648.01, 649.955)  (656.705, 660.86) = -0.02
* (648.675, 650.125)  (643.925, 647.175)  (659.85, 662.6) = 0.04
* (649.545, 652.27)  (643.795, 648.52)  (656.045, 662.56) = 0.01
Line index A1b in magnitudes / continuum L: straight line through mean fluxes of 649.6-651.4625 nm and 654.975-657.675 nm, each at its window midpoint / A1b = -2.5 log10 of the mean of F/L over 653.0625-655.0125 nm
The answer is -0.04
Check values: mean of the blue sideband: 9.69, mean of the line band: 10.2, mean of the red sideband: 9.98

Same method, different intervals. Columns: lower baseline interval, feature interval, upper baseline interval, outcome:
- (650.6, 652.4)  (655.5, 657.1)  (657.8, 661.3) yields 0.026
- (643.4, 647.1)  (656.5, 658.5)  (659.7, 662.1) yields 0.005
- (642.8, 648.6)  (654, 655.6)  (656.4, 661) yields -0.016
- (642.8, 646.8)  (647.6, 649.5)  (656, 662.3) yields -0.022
